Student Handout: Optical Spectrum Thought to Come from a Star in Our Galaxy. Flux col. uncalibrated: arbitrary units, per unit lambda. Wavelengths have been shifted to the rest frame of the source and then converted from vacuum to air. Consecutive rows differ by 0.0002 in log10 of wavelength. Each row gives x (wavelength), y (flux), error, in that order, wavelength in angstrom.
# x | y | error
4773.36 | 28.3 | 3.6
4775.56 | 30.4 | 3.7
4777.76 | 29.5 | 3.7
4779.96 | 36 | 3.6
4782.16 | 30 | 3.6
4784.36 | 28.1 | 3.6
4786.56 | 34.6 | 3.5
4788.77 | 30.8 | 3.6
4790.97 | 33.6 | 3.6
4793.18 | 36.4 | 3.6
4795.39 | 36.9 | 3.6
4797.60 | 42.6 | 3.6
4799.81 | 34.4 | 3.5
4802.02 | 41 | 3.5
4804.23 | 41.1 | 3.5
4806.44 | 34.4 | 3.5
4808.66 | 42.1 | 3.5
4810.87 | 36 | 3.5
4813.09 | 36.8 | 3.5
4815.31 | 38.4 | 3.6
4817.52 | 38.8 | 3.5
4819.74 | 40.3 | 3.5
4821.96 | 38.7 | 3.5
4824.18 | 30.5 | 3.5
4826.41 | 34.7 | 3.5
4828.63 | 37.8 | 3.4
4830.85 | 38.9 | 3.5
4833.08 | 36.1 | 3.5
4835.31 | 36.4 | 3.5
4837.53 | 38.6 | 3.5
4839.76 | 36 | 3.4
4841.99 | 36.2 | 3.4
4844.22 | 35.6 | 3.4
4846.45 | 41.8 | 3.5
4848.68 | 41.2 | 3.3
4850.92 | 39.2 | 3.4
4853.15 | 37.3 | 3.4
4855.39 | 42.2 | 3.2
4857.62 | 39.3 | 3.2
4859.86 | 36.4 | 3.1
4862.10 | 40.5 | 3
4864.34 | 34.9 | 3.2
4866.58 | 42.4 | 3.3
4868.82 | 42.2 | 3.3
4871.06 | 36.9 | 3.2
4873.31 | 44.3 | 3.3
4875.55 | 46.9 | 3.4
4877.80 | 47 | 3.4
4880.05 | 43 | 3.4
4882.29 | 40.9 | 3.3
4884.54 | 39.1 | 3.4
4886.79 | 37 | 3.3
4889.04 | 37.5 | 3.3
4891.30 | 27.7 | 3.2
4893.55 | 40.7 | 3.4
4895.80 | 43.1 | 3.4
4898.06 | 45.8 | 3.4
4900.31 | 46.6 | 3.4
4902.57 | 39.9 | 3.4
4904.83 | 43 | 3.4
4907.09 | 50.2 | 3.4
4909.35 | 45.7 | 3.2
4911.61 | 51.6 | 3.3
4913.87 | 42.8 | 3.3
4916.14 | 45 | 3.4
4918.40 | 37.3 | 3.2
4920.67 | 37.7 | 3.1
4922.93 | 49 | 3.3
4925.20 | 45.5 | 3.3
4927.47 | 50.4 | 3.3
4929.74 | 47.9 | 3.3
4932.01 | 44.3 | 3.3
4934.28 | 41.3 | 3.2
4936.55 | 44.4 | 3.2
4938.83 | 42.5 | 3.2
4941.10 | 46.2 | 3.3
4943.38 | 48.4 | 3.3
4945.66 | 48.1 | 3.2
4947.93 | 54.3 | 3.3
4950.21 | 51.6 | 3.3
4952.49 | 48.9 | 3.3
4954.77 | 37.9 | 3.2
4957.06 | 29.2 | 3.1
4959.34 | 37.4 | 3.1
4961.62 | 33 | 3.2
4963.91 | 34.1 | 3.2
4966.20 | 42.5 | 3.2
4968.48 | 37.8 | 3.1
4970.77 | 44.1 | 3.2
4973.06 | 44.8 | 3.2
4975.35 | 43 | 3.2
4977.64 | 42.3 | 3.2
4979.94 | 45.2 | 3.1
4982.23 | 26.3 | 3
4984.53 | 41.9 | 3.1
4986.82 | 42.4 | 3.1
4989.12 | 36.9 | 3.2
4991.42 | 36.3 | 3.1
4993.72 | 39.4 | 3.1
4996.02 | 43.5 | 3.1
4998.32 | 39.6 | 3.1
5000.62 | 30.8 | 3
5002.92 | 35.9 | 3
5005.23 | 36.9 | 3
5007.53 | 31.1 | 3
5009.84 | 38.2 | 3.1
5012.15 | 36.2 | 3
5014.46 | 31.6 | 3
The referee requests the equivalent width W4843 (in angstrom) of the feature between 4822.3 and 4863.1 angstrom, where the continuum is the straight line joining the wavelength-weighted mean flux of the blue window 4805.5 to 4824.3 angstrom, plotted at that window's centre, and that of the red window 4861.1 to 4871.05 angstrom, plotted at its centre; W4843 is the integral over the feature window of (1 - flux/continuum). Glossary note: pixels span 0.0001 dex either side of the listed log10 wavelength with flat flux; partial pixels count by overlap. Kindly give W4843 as 1.1 angstrom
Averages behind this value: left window 37.7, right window 39.7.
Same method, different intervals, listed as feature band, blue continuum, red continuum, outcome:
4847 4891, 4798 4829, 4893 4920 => 1.4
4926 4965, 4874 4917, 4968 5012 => -2.7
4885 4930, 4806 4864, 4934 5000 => -3.7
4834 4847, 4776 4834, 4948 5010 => -0.2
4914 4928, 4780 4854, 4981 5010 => -2.6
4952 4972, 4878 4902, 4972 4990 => 1.2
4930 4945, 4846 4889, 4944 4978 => -1.1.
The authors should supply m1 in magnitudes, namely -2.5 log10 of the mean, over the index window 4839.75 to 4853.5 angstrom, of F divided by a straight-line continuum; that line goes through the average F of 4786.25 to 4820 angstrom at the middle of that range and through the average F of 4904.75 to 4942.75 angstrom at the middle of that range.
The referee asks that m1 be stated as 0.05 mag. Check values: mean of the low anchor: 37.4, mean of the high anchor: 45.1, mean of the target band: 38.4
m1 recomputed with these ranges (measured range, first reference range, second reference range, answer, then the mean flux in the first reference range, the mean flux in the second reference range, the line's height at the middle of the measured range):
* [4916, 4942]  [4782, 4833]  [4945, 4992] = -0.116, 36.5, 40.8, 39.8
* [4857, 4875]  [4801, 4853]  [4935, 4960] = 0.004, 37.8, 44.5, 40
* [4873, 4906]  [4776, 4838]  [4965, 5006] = -0.104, 36.1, 39.4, 37.7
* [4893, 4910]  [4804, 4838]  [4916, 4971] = -0.084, 37.4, 43.1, 41.1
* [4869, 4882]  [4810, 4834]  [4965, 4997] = -0.138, 37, 40.4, 38.2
